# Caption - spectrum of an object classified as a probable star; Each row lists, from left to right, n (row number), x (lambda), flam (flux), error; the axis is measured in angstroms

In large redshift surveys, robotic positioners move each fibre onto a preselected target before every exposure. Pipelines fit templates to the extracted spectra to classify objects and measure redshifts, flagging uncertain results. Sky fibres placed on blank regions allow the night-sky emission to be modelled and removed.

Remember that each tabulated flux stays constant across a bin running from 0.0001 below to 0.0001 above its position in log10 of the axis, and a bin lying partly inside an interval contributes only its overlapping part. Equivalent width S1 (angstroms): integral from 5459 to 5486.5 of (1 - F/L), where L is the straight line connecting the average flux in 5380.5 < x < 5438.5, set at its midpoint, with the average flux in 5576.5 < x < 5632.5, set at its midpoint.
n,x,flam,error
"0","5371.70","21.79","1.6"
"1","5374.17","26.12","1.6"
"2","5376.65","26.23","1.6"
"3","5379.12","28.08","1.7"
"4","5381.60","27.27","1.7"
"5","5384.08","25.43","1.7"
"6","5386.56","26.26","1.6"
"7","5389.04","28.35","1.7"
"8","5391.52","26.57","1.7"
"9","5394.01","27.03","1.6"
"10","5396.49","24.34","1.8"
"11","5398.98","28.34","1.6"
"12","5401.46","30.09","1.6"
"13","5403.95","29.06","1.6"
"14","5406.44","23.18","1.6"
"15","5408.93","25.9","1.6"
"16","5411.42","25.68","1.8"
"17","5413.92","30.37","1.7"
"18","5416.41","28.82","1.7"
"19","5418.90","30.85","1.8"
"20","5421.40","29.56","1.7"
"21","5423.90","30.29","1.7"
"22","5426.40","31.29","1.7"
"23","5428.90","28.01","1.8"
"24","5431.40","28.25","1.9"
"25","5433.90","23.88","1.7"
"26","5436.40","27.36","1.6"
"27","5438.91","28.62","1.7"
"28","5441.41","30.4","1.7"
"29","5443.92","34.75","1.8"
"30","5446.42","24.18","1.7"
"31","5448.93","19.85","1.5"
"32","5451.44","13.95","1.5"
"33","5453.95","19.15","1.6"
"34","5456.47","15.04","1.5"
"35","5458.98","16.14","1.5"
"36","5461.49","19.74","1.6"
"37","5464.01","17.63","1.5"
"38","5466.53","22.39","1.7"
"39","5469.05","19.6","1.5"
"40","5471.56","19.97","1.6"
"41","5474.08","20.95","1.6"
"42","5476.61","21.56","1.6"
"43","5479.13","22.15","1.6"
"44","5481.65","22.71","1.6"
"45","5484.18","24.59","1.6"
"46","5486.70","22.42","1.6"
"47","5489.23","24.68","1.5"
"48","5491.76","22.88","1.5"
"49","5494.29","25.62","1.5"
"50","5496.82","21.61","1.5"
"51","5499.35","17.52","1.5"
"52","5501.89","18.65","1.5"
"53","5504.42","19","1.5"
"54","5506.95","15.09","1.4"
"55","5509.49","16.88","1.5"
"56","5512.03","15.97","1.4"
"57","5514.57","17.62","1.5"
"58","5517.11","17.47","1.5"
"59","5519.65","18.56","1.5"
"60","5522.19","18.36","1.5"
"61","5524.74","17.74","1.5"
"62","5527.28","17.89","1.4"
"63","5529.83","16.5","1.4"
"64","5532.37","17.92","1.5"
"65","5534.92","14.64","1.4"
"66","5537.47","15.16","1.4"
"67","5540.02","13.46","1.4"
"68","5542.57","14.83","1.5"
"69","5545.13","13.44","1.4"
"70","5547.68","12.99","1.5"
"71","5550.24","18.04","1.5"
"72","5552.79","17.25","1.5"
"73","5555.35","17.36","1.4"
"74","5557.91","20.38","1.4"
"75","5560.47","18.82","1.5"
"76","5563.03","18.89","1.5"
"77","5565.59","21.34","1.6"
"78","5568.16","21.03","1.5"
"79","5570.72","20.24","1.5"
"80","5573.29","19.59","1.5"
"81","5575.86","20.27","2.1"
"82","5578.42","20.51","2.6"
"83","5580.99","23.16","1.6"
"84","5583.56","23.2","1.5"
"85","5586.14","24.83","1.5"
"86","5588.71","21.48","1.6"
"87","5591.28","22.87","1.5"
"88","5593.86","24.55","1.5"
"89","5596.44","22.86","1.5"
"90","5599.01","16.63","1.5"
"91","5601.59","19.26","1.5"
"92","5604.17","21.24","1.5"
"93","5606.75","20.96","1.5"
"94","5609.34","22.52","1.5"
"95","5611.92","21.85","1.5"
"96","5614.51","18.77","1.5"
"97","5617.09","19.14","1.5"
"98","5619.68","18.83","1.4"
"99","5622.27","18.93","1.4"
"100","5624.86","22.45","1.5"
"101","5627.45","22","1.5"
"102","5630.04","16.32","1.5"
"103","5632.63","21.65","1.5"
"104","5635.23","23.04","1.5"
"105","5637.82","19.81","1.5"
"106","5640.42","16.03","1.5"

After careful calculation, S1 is 4.91 angstroms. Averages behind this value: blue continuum 27.7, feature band 21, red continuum 21.1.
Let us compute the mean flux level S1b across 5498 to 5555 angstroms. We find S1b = 16.6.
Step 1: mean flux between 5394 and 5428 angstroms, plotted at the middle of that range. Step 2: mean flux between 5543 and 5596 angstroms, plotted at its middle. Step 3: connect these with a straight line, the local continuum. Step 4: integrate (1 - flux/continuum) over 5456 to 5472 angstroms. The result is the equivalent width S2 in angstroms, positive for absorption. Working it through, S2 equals 4.2 angstroms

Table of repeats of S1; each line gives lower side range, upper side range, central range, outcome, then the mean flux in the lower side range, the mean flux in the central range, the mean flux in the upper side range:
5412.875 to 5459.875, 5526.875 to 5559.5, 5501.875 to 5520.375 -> 1.70 angstroms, 25.9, 17.3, 16.1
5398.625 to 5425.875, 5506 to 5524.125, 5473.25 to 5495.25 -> -2.75 angstroms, 28.5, 23.1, 17.2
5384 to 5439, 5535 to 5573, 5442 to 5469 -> 4.50 angstroms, 27.7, 20.5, 17.3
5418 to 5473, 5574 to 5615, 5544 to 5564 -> 4.58 angstroms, 24.1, 17.2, 21.6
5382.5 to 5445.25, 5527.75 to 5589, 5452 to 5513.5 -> 9.09 angstroms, 28.1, 20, 18.5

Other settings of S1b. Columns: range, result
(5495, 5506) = 19.4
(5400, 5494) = 24.5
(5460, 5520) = 20.2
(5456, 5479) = 19.5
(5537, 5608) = 19.5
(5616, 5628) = 20.2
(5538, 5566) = 16.8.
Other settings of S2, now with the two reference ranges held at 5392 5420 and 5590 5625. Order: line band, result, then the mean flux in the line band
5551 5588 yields 2.5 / 20.5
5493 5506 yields 2.2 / 20.4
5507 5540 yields 9.4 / 16.8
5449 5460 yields 4.0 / 16.5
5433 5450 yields -0.5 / 27.2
